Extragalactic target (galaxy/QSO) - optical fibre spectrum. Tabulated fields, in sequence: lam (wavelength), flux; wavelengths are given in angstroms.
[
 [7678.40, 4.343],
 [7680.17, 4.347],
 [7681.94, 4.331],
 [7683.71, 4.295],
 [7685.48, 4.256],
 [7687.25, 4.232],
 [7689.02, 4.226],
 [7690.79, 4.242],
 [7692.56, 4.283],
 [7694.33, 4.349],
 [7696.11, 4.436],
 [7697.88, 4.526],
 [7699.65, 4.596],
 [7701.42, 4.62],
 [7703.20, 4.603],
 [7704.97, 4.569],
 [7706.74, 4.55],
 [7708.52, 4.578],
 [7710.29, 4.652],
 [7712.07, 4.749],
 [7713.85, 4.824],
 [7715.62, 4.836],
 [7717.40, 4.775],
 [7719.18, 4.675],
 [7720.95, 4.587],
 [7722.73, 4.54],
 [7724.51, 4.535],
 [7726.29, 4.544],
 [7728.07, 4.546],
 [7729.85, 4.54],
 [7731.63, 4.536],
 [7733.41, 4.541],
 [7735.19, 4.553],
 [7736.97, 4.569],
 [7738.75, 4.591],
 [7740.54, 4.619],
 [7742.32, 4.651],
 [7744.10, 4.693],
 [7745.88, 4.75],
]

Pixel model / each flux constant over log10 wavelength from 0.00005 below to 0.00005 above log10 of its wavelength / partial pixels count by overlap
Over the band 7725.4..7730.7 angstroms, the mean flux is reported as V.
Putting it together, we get 4.54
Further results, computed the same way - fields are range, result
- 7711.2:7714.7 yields 4.78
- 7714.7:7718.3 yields 4.81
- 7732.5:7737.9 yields 4.56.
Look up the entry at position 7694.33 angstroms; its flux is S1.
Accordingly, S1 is 4.349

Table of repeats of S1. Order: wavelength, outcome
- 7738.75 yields 4.591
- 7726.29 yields 4.544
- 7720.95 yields 4.587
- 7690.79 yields 4.242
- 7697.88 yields 4.526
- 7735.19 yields 4.553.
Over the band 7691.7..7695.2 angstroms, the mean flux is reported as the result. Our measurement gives 4.32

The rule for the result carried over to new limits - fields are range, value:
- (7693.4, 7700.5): 4.47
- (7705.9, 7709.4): 4.56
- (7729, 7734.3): 4.54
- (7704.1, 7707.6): 4.57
